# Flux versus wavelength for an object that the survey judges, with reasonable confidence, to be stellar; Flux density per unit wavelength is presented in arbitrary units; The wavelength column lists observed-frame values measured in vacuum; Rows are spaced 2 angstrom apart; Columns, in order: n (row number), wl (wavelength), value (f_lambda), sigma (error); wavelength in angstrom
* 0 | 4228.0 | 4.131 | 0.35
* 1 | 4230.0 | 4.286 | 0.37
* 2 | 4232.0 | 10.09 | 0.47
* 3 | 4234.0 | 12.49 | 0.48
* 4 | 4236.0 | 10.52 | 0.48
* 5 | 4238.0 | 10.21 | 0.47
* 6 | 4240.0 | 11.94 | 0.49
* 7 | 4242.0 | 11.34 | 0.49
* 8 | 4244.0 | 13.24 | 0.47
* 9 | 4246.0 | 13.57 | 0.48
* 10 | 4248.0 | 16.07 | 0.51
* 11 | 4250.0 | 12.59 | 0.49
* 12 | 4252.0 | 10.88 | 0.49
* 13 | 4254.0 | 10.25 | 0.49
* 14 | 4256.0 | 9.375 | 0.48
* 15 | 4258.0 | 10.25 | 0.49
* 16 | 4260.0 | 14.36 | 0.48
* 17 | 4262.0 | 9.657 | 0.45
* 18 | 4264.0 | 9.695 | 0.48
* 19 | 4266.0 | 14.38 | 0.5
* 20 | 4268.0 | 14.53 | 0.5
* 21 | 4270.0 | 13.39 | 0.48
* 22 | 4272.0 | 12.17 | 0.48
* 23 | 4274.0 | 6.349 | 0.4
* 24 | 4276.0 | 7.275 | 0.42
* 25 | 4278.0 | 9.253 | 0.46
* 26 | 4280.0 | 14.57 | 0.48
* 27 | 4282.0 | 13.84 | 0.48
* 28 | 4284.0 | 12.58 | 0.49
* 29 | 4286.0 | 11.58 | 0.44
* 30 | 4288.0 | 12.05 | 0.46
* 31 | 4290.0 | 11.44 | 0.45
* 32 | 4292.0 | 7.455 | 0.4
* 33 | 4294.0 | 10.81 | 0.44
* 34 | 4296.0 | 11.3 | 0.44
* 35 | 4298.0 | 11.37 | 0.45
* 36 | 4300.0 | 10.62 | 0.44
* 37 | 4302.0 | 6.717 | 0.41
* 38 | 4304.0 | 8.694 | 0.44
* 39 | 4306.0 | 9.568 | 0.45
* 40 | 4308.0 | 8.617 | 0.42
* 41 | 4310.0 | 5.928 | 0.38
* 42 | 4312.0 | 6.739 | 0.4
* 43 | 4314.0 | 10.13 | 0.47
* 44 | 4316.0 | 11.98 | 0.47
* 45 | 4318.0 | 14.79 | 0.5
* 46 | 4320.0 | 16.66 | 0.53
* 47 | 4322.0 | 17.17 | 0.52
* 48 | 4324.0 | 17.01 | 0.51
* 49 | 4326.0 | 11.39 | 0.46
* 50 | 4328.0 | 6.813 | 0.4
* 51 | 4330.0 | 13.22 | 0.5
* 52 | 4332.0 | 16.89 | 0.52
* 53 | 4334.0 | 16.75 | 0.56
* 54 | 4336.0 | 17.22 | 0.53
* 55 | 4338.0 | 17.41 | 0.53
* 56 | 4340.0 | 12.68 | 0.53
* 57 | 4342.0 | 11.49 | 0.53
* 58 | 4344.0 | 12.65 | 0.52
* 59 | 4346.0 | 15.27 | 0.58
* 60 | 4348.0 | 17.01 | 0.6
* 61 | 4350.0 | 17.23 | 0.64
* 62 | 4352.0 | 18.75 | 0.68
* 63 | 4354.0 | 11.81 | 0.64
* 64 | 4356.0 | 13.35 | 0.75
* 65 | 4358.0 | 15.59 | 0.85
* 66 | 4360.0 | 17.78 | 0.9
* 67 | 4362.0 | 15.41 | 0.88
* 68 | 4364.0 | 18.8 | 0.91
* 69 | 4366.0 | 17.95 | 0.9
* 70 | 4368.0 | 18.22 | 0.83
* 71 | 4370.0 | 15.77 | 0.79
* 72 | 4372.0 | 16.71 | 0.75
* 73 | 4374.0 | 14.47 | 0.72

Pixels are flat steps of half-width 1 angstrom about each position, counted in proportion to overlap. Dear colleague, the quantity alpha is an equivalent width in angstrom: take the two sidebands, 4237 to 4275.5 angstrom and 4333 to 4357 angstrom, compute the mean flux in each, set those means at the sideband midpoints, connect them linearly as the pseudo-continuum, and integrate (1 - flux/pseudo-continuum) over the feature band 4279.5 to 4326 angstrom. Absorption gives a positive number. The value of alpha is 7.5 angstrom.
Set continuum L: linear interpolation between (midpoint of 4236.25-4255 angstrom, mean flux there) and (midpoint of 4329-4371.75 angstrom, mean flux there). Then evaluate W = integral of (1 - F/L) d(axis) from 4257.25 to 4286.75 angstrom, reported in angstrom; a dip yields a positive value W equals 3.3 angstrom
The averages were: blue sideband 12.2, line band 11.6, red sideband 15.8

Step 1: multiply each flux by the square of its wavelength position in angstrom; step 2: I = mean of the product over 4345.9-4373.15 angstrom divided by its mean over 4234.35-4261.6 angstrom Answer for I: 1.5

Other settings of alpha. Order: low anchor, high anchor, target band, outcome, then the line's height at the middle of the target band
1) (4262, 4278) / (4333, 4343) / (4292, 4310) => 4.80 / 12.8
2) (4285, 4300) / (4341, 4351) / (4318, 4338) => -2.25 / 13.4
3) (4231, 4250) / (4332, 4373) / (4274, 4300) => 5.33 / 13.7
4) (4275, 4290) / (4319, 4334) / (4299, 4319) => 5.87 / 13.2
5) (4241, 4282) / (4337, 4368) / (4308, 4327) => 2.62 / 14.1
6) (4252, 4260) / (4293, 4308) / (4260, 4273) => -2.54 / 10.4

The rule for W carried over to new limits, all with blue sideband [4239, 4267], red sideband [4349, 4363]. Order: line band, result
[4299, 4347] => 7.35 angstrom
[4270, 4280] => 2.32 angstrom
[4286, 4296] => 2.03 angstrom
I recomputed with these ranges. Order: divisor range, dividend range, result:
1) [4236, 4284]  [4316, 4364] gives 1.33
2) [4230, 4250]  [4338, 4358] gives 1.31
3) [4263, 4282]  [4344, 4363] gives 1.42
